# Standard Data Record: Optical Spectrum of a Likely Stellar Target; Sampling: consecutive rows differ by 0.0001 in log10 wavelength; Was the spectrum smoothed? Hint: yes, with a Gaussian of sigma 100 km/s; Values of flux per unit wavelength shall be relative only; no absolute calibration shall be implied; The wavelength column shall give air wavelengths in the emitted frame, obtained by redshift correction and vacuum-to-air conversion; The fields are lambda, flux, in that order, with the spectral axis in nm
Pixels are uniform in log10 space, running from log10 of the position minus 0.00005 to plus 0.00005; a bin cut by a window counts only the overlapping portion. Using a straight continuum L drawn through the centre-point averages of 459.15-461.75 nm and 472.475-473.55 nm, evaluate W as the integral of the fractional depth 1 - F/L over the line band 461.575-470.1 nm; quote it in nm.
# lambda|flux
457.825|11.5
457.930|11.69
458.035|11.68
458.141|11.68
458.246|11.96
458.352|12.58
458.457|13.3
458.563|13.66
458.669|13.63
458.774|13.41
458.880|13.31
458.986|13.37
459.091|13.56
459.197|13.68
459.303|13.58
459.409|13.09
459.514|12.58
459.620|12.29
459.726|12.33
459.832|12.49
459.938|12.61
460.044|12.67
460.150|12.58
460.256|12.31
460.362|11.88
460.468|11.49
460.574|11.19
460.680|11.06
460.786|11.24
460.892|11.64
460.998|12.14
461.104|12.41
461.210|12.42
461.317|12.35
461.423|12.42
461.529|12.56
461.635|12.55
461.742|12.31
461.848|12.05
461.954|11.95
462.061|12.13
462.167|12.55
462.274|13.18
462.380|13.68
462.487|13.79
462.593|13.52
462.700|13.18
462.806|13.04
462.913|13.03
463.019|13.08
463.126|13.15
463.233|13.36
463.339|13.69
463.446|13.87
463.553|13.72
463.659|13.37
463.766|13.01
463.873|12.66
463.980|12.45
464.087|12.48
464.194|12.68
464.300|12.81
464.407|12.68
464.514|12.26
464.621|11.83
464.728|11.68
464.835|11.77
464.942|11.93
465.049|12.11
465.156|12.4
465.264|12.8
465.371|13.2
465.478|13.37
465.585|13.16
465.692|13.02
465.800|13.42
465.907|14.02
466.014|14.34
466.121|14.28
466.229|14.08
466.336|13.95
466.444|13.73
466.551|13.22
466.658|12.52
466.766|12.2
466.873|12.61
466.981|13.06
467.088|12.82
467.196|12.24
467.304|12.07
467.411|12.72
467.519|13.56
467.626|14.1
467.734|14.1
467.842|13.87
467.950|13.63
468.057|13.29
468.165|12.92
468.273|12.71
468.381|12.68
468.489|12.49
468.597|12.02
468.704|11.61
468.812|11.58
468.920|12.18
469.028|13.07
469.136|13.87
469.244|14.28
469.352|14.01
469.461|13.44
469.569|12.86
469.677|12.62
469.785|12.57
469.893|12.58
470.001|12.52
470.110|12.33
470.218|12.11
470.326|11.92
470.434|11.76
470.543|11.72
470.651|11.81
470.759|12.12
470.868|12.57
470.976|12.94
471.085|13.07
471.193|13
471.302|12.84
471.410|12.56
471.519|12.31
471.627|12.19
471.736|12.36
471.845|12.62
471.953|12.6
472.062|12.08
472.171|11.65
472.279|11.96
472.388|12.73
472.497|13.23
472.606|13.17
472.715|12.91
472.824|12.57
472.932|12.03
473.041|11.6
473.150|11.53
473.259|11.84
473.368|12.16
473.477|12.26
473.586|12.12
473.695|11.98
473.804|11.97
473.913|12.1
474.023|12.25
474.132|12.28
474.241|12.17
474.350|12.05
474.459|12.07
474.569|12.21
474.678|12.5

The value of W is -0.45 nm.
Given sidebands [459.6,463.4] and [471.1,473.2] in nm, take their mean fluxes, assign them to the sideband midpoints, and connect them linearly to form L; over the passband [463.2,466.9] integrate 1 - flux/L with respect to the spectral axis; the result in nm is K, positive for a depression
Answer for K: -0.15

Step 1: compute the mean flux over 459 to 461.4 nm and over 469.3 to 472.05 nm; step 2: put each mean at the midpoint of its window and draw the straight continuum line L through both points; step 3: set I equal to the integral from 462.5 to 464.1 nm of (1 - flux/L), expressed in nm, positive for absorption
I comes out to -0.10 nm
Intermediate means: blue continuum 12.4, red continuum 12.5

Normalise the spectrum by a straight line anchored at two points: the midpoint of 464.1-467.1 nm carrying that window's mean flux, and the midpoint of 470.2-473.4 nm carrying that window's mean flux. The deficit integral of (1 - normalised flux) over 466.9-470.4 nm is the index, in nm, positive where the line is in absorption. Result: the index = -0.06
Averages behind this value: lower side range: 12.9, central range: 12.9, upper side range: 12.3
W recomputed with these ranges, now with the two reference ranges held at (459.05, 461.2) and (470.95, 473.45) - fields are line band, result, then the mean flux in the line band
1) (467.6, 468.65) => -0.065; 13.1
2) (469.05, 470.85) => -0.037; 12.7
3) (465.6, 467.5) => -0.125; 13.2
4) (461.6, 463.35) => -0.083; 12.9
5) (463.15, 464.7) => -0.068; 12.9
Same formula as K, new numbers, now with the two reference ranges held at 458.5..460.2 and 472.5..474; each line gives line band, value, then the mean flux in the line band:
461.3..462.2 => 0.04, 12.3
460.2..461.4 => 0.10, 11.8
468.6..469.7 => -0.04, 12.9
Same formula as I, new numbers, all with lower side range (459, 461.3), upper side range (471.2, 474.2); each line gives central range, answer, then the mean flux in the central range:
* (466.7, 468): -0.08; 13.1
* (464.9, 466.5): -0.13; 13.3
